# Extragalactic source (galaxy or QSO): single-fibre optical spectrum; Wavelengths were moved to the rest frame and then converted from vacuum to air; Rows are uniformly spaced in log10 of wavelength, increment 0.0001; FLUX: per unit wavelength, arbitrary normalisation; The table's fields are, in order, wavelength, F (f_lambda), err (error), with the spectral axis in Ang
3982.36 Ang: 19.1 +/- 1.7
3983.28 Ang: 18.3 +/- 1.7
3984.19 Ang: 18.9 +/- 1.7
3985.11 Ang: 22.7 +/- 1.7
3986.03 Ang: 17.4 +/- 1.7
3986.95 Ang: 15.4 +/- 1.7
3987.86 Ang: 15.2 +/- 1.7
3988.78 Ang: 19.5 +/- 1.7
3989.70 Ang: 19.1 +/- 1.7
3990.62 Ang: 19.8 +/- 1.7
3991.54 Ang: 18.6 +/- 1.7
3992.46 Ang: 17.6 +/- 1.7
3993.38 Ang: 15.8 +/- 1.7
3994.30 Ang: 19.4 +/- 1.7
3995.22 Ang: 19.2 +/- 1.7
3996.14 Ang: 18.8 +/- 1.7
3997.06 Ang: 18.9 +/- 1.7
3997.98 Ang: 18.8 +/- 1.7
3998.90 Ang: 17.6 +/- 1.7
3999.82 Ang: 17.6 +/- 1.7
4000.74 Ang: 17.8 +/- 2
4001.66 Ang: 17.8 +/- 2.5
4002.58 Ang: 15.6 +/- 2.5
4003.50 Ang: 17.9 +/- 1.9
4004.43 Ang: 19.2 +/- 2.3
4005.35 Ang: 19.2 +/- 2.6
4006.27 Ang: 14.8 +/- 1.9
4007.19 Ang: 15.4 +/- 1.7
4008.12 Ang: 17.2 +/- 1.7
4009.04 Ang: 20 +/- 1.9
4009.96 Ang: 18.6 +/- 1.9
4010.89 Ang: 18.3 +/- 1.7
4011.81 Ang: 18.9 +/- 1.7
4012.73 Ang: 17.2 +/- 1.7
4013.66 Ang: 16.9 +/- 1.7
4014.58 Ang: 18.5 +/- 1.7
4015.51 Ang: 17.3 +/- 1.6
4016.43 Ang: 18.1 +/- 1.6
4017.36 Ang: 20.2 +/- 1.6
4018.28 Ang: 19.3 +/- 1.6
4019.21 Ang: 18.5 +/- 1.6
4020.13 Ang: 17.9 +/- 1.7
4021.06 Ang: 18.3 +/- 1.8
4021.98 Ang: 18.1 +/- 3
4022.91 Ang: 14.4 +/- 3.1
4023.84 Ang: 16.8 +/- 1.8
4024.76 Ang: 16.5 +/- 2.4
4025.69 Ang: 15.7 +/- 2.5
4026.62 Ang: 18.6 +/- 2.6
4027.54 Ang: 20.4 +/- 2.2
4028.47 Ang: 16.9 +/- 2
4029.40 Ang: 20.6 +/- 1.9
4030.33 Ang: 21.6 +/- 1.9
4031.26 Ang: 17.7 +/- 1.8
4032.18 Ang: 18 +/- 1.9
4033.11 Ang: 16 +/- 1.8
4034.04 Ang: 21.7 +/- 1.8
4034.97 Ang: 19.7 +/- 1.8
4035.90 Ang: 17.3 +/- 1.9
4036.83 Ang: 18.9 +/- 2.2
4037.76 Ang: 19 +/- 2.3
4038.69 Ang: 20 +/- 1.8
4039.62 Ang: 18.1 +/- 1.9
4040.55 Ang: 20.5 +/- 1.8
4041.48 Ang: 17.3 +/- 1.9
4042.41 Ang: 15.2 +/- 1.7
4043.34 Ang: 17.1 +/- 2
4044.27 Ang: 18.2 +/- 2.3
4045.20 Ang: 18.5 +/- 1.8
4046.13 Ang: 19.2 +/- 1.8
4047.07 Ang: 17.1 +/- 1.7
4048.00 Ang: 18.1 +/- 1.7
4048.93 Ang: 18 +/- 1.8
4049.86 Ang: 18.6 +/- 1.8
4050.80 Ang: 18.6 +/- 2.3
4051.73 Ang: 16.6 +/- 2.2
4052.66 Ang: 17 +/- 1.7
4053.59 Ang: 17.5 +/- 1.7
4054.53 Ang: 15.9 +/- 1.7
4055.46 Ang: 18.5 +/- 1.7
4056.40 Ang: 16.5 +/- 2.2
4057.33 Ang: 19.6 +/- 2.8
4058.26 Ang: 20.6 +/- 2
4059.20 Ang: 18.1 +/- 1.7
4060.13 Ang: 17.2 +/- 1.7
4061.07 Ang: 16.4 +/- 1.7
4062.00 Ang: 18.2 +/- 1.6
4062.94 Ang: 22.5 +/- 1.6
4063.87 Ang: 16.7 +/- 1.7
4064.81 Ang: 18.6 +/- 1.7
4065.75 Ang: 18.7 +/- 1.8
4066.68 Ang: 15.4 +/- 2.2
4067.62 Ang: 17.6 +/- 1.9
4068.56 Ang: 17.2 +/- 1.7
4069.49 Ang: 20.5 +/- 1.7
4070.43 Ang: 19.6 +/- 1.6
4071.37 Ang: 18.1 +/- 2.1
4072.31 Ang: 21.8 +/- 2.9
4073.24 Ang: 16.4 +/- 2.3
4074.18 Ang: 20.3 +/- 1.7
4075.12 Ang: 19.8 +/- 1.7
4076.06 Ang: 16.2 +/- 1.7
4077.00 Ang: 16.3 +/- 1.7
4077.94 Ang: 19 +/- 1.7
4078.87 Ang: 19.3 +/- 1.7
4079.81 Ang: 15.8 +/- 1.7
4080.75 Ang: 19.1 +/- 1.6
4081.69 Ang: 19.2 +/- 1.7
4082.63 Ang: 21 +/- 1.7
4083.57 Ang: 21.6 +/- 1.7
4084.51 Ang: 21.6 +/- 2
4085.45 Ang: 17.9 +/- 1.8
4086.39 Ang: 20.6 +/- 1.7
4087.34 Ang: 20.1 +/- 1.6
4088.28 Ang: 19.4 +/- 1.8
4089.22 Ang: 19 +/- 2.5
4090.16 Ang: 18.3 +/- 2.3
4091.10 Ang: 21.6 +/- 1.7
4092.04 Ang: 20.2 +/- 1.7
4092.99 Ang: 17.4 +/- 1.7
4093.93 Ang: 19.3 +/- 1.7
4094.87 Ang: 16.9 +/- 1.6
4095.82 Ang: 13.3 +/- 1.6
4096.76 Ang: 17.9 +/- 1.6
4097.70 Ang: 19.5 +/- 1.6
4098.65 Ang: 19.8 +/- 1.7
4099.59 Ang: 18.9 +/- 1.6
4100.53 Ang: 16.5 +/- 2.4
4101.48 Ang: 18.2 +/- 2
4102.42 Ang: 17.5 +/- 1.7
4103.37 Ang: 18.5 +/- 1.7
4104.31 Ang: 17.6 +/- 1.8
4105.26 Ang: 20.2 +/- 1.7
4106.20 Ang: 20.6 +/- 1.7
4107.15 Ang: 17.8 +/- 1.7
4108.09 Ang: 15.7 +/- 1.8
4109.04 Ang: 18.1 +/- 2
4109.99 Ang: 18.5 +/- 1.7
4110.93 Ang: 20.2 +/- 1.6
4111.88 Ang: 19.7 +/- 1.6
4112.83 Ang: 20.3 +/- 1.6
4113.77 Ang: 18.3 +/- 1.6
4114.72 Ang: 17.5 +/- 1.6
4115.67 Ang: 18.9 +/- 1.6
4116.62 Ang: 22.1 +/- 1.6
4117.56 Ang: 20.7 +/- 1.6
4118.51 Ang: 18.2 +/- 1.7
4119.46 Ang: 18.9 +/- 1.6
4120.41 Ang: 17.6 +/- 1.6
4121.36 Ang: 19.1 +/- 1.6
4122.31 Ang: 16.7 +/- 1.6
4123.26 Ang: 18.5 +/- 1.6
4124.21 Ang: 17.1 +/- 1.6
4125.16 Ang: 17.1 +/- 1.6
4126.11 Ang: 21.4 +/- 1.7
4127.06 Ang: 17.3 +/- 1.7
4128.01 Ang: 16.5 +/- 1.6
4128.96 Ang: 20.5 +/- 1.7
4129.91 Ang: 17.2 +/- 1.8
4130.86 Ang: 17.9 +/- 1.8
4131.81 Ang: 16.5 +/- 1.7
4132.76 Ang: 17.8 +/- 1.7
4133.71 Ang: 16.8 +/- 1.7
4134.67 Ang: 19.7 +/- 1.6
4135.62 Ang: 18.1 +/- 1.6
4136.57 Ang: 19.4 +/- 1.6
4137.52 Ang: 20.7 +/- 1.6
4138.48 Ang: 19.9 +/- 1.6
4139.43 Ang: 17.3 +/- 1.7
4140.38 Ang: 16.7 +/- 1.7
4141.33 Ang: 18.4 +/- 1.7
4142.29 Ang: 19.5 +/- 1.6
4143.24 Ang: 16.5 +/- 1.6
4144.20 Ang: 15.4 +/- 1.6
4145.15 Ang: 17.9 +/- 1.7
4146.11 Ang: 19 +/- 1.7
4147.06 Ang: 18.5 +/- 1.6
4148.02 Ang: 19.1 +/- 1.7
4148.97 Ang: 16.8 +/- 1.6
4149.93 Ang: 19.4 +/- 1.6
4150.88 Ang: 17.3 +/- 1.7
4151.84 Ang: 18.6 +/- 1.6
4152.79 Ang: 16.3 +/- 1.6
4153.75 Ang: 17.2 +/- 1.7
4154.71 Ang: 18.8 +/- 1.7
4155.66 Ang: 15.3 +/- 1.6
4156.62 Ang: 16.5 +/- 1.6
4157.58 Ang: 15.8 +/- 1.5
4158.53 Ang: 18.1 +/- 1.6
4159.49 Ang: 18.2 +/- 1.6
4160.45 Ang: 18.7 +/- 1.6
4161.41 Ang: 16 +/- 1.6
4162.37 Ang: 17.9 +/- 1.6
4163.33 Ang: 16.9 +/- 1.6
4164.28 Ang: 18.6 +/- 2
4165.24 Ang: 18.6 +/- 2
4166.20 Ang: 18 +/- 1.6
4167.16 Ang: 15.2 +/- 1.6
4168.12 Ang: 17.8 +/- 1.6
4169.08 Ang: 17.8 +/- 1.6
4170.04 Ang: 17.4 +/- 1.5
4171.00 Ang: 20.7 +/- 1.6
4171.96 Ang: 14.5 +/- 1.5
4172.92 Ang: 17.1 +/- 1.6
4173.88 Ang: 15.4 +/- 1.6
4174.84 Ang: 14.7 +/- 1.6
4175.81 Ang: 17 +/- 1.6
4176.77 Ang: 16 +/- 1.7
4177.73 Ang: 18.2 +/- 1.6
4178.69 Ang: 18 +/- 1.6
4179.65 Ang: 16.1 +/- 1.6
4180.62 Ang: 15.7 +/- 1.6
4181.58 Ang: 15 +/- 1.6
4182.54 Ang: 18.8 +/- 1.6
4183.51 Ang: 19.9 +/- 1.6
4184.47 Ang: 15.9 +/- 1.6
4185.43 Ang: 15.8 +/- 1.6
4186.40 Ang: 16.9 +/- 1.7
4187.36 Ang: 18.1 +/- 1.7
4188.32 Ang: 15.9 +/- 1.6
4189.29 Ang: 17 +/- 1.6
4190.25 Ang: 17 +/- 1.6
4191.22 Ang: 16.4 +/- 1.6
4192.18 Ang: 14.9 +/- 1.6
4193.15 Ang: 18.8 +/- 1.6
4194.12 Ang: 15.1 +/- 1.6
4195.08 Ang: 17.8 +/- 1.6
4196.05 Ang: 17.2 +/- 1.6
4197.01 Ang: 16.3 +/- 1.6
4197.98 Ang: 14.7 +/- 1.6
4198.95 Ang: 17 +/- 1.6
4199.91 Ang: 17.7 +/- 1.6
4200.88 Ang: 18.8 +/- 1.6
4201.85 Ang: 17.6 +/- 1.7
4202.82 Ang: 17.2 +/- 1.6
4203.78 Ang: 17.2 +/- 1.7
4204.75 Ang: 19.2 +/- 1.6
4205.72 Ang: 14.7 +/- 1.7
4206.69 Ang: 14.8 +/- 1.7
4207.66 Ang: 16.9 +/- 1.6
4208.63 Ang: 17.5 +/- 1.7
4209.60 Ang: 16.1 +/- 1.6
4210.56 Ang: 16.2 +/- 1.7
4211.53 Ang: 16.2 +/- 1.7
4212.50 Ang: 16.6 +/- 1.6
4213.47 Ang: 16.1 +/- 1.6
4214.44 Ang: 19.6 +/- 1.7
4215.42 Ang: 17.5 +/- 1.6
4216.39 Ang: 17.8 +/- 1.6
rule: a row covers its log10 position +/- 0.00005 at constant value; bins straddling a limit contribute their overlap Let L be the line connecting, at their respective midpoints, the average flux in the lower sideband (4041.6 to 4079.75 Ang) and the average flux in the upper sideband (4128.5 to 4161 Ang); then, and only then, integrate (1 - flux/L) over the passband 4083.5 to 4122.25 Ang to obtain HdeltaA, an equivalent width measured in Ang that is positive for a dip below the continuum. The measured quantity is -1.76 Ang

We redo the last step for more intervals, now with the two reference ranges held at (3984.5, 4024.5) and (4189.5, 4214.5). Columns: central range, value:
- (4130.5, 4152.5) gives -1.2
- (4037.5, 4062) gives -0.4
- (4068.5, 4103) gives -2.6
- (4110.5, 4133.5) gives -1.7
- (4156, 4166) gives -0.3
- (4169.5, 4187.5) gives 0.0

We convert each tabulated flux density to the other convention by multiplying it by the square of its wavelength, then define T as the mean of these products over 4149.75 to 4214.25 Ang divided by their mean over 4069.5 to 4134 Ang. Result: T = 0.95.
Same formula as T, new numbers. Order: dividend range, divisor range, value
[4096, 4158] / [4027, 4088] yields 1.02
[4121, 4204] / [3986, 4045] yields 1.04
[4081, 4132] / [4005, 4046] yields 1.07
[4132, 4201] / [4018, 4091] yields 0.99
